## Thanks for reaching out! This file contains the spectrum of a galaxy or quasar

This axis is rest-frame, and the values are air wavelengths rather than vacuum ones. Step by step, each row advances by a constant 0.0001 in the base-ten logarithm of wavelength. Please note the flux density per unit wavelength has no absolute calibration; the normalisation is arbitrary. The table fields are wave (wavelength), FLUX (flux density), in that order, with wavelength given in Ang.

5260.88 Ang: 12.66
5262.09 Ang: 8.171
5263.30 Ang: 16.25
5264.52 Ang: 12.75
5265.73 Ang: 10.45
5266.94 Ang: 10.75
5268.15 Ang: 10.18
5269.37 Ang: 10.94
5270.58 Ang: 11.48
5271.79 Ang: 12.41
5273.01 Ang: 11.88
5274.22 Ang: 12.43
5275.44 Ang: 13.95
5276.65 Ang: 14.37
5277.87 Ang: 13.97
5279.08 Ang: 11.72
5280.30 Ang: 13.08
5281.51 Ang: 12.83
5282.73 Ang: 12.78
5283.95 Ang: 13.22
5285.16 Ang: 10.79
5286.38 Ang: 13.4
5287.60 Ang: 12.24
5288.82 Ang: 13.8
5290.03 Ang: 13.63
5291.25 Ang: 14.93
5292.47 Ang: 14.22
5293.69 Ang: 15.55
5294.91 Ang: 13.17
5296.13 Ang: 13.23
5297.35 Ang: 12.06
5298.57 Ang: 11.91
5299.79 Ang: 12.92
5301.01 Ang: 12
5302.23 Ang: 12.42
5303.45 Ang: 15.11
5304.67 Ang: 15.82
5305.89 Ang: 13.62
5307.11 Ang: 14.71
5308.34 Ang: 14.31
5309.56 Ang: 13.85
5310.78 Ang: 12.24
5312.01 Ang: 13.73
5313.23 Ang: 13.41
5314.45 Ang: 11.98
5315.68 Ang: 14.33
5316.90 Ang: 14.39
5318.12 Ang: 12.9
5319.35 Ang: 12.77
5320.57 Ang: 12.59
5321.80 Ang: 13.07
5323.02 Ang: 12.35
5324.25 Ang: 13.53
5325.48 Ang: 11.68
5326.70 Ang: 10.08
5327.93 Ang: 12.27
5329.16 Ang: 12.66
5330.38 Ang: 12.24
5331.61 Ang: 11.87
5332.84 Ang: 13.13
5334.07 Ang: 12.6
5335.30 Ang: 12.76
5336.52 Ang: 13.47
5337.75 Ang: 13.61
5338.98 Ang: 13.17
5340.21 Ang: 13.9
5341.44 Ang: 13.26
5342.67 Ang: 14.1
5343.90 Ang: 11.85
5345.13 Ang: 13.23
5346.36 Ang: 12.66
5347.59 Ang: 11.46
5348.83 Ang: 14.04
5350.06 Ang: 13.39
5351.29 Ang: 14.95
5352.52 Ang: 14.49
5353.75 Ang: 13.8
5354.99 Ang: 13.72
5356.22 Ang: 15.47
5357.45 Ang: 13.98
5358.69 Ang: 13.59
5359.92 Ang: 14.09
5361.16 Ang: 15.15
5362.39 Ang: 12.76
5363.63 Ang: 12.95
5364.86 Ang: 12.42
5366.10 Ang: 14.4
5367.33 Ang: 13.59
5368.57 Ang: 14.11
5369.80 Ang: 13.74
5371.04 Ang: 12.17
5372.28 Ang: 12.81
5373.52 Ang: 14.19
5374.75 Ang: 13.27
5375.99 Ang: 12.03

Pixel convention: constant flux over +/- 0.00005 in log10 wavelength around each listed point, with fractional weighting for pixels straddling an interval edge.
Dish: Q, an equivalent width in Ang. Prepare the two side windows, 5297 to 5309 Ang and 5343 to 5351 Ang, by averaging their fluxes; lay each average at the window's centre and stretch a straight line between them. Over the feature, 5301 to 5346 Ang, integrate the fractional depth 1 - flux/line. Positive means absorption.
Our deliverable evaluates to 0.4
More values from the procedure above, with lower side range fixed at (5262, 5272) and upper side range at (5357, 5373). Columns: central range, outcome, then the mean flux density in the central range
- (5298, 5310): -1.29 Ang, 13.7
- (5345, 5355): -0.23 Ang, 13.5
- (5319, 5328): 0.30 Ang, 12.3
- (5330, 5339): 0.05 Ang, 12.8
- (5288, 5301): -1.39 Ang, 13.4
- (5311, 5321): -0.53 Ang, 13.2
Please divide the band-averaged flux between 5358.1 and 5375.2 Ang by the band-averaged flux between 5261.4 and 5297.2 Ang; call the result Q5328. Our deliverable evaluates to 1.06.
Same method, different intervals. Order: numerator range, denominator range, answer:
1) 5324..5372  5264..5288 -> 1.08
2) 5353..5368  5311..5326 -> 1.06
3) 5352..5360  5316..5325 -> 1.08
